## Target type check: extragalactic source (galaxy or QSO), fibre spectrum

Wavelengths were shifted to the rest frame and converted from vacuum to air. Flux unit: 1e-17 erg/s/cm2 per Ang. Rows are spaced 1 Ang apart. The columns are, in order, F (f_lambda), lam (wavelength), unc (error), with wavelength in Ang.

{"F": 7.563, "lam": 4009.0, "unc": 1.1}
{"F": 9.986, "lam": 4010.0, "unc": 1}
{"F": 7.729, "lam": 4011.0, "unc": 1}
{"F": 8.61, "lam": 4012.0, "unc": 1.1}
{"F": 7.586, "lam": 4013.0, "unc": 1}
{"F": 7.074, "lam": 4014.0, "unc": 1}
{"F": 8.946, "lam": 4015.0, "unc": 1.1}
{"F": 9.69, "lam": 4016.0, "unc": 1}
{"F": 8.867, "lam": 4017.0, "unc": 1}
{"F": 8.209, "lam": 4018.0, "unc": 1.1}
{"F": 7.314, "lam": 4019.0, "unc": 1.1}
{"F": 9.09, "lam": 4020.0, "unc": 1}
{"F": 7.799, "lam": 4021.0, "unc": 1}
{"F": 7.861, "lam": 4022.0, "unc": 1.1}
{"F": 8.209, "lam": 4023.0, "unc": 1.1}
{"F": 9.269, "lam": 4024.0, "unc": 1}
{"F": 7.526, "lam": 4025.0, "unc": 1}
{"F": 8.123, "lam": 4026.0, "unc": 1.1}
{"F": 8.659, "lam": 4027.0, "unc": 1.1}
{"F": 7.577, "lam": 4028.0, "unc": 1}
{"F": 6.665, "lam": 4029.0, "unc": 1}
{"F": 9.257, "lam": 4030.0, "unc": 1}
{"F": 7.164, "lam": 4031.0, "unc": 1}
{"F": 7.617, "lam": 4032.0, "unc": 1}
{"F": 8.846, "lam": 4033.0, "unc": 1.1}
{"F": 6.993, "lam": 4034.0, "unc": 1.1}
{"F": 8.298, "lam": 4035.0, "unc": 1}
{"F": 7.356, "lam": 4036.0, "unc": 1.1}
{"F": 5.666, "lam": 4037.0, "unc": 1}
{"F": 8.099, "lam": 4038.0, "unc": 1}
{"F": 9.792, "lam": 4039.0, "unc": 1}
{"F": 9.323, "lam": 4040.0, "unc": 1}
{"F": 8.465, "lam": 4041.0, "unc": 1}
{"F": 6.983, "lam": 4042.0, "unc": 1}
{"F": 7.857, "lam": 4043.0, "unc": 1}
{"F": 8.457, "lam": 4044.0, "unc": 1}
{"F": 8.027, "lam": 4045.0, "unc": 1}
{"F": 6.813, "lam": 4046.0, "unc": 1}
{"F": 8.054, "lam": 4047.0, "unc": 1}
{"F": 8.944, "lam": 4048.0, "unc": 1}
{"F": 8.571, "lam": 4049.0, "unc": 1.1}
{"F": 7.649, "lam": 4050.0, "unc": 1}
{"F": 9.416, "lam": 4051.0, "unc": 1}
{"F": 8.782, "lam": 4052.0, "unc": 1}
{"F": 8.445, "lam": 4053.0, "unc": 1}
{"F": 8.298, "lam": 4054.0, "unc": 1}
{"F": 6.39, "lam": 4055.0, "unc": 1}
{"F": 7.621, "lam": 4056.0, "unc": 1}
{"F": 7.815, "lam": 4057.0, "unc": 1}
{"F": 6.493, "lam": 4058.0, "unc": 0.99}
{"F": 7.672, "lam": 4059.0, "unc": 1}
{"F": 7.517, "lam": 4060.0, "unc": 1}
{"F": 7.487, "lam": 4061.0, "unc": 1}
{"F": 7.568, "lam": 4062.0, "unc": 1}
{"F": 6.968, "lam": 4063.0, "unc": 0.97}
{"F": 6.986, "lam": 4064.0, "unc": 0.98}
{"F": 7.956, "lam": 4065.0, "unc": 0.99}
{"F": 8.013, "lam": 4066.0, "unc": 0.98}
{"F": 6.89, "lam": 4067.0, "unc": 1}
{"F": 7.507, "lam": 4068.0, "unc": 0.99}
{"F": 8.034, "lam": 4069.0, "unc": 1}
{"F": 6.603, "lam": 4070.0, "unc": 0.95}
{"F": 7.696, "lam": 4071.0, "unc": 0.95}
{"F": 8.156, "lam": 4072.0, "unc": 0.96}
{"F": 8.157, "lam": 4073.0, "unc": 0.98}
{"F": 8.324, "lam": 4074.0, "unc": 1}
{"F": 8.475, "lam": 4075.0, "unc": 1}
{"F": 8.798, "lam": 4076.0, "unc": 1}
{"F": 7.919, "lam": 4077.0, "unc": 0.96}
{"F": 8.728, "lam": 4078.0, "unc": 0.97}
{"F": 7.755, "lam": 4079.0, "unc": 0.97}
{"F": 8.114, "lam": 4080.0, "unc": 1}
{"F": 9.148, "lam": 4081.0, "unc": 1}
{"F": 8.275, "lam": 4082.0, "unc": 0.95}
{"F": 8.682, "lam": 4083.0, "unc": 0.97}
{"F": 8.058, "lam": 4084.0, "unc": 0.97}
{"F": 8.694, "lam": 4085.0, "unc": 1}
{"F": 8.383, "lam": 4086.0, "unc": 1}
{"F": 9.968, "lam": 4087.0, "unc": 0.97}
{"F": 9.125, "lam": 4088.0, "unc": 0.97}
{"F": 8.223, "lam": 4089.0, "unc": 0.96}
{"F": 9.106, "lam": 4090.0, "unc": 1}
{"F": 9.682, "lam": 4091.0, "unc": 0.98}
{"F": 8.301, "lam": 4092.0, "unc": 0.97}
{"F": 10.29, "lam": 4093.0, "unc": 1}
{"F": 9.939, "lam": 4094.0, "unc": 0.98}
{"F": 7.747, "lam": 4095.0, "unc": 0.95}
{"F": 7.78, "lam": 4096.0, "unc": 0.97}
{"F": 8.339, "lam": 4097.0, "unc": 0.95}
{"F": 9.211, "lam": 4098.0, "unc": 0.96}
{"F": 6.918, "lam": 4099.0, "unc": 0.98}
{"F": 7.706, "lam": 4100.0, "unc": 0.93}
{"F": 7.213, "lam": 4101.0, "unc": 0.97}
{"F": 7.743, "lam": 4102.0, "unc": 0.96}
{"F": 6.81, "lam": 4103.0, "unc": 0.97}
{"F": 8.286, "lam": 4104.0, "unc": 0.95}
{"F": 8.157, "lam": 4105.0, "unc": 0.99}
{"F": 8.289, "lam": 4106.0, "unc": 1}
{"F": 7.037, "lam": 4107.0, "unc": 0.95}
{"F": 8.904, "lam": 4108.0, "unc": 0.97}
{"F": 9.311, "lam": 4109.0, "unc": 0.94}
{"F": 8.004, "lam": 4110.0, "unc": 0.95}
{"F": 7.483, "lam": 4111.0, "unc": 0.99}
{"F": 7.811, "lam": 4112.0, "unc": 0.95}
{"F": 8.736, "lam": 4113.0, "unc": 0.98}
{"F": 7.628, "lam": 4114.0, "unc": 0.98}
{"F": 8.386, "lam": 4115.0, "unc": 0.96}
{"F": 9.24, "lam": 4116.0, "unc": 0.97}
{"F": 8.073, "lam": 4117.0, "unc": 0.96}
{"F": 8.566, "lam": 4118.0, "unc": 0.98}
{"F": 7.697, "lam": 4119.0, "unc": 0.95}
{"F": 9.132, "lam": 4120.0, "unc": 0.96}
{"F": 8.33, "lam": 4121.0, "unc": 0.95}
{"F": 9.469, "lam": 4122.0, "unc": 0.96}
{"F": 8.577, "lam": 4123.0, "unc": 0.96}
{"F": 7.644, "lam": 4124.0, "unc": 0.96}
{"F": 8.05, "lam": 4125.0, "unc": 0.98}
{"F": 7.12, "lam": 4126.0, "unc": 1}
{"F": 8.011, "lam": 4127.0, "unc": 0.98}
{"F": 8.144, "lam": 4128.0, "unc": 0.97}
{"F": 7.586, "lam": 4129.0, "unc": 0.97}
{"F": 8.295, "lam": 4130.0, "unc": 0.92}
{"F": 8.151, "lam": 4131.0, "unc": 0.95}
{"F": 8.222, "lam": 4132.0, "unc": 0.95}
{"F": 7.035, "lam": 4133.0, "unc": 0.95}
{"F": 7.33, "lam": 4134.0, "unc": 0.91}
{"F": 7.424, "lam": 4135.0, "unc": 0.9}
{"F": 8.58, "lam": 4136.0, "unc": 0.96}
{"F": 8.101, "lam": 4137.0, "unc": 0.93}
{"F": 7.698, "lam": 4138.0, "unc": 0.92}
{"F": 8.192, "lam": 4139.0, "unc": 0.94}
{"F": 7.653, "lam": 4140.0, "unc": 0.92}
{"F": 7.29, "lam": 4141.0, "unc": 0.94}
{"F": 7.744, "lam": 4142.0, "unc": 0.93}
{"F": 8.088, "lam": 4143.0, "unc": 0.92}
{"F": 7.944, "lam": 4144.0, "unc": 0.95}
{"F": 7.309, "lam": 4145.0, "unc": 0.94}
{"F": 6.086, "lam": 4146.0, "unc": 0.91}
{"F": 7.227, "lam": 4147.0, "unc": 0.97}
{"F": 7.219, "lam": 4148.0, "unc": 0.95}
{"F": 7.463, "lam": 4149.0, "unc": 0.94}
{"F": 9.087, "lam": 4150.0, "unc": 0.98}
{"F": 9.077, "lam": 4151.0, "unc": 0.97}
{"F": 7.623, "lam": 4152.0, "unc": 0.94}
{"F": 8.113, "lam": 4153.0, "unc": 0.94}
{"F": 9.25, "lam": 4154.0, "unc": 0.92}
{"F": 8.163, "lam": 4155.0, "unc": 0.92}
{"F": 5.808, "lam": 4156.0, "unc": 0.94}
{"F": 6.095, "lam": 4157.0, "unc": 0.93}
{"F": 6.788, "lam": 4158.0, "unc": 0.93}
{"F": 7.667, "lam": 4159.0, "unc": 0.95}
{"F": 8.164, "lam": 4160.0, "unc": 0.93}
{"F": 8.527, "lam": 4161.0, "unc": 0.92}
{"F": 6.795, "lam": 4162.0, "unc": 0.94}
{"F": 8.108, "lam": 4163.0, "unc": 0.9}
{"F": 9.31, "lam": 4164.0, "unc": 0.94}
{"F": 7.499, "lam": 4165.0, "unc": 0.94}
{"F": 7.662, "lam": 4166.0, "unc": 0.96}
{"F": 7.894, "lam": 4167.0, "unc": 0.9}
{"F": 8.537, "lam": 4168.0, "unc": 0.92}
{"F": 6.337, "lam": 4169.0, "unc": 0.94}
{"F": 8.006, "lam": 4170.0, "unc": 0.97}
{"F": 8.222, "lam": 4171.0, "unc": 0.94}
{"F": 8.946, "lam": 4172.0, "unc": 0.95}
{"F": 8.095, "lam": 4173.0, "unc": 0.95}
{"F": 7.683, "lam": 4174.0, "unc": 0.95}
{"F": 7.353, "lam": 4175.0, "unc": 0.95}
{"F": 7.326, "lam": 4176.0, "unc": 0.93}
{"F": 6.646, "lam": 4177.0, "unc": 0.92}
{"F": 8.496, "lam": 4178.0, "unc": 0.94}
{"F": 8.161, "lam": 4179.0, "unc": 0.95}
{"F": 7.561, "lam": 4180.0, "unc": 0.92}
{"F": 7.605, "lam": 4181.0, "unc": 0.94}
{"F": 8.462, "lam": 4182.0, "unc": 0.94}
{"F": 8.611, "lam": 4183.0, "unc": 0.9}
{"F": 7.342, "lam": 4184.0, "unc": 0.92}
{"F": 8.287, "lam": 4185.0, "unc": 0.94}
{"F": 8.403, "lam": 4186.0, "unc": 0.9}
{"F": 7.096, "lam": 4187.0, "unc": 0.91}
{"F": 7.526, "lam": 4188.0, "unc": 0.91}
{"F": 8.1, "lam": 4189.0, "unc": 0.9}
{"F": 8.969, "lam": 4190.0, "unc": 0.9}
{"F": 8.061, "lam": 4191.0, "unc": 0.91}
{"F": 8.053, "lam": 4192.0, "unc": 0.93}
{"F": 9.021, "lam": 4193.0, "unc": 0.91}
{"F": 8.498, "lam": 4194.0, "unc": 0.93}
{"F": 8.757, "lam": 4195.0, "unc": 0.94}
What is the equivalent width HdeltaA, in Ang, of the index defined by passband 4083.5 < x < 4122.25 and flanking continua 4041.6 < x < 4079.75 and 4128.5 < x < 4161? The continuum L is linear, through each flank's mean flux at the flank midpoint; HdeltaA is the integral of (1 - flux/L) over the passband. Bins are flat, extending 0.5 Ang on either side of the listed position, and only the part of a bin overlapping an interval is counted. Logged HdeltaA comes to -3.1 Ang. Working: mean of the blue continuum 7.84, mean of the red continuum 7.71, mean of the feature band 8.4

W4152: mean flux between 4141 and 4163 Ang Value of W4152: 7.63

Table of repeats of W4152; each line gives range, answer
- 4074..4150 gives 8.17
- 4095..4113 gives 7.96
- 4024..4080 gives 7.89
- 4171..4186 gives 7.93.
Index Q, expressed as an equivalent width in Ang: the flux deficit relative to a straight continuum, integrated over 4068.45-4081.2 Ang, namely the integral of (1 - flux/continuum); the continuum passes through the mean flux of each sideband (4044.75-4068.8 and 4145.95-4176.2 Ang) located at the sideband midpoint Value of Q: -0.61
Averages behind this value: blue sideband 7.75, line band 8.12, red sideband 7.77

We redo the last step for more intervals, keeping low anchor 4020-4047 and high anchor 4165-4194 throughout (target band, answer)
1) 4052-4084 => 0.5 Ang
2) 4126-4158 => 0.9 Ang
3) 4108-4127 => -0.8 Ang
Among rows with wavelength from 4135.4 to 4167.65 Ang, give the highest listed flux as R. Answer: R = 9.31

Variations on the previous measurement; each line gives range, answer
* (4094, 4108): 9.939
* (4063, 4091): 9.968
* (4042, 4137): 10.29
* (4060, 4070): 8.034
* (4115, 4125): 9.469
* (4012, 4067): 9.792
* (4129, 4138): 8.58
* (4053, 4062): 8.445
